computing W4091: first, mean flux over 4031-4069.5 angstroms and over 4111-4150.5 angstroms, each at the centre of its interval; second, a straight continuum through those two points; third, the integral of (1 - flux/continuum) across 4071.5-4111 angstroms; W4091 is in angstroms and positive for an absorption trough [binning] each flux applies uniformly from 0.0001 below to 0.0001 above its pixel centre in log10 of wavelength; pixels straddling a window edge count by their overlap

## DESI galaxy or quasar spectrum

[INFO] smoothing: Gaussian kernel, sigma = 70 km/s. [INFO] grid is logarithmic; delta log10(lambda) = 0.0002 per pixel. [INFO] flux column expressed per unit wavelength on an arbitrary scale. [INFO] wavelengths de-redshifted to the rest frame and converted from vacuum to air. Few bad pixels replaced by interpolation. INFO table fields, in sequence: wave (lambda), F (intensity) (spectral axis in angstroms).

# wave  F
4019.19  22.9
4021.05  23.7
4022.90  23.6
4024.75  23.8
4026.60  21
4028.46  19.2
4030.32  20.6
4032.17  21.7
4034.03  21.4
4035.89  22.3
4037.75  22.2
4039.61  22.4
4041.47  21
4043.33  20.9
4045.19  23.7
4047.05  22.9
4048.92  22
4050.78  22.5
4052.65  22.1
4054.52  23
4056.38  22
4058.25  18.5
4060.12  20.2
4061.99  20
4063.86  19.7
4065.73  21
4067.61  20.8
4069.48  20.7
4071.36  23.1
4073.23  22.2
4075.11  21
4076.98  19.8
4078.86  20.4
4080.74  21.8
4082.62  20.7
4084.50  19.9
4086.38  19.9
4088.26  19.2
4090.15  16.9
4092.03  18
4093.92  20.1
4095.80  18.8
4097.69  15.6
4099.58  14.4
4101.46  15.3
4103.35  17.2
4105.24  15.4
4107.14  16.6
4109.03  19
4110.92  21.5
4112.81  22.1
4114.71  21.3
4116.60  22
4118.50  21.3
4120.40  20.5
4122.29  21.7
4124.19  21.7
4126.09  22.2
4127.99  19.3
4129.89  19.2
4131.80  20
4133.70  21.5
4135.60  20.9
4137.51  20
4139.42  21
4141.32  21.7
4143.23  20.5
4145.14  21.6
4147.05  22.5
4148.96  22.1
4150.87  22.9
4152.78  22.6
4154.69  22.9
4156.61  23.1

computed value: 4.8 angstroms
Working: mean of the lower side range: 21.5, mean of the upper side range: 21.2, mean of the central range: 18.8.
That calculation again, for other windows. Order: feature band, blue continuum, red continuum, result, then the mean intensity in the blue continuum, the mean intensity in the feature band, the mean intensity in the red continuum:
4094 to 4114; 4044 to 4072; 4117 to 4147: 3.2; 21.5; 17.7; 20.9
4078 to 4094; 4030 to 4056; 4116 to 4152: 1.5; 22.1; 19.6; 21.2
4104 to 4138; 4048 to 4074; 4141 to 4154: 2.3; 21.3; 20.3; 22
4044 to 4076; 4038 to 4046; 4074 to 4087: -0.3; 22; 21.5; 20.5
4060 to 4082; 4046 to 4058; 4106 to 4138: 0.9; 22.2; 20.9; 20.6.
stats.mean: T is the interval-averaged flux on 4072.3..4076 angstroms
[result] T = 21.6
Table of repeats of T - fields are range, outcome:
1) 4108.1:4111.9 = 20.3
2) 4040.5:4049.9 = 22.1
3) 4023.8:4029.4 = 21.3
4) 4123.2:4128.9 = 21.1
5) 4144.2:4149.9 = 22.1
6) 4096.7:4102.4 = 15.1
